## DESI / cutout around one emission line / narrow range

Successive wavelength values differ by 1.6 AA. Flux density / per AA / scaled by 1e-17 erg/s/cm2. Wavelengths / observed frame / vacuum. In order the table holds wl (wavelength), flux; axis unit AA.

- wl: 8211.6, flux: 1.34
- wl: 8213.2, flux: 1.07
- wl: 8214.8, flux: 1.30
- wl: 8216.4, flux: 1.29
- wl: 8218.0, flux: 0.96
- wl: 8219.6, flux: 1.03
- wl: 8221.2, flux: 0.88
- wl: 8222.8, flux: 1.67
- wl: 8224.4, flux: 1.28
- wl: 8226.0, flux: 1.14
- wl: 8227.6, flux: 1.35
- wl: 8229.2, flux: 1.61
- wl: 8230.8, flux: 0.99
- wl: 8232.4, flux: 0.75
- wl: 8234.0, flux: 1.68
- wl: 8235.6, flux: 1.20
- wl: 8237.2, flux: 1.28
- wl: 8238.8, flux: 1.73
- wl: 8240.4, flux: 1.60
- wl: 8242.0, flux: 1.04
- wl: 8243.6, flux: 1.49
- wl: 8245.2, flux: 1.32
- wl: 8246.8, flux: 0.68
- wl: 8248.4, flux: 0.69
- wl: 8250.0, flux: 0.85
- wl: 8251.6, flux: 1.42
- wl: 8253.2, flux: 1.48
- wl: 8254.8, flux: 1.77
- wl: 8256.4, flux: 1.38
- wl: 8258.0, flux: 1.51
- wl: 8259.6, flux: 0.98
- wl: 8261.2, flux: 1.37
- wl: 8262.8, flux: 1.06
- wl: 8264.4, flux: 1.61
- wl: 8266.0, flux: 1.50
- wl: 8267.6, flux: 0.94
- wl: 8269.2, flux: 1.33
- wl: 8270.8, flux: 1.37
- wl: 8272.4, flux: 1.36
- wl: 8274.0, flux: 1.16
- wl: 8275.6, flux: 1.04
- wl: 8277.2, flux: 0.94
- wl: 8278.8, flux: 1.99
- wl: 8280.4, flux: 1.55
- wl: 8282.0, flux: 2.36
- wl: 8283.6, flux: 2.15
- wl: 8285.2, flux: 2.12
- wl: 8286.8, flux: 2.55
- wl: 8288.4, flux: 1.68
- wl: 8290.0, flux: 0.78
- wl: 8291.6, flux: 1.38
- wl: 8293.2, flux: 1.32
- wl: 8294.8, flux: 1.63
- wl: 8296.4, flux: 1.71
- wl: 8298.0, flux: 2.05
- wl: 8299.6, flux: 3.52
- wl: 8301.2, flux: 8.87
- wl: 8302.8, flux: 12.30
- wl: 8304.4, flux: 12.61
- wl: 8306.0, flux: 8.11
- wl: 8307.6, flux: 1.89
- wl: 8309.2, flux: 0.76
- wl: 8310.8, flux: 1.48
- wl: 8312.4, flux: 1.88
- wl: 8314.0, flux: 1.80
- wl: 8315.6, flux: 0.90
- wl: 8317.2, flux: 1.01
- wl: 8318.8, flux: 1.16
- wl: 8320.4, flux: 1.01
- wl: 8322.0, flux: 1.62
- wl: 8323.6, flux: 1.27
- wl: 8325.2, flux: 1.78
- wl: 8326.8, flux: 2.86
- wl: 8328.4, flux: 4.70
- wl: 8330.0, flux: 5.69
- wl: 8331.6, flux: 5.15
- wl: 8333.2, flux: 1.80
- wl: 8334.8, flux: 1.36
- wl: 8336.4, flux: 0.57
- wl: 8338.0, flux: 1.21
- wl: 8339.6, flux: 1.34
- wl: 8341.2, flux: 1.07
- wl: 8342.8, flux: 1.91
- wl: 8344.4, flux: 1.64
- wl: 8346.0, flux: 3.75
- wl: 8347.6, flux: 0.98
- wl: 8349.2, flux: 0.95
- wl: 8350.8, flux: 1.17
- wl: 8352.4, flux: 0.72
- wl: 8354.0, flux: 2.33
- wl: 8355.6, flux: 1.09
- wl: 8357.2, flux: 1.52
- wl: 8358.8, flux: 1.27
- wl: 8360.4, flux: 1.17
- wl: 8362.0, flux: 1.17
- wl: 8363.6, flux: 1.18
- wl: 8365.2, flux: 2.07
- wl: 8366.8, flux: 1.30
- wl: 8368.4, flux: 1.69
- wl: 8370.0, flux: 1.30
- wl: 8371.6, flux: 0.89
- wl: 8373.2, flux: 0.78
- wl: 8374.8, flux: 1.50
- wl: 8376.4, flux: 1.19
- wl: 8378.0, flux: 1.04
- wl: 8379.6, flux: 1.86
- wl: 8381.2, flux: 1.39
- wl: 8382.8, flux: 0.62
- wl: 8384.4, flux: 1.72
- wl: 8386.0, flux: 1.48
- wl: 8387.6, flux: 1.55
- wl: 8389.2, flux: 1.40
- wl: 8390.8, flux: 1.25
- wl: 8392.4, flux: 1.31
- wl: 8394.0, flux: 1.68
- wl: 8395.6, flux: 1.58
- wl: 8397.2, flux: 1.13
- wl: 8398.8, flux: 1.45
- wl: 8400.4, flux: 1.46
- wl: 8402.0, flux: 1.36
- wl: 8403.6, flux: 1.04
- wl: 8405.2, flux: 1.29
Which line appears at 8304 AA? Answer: H-alpha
